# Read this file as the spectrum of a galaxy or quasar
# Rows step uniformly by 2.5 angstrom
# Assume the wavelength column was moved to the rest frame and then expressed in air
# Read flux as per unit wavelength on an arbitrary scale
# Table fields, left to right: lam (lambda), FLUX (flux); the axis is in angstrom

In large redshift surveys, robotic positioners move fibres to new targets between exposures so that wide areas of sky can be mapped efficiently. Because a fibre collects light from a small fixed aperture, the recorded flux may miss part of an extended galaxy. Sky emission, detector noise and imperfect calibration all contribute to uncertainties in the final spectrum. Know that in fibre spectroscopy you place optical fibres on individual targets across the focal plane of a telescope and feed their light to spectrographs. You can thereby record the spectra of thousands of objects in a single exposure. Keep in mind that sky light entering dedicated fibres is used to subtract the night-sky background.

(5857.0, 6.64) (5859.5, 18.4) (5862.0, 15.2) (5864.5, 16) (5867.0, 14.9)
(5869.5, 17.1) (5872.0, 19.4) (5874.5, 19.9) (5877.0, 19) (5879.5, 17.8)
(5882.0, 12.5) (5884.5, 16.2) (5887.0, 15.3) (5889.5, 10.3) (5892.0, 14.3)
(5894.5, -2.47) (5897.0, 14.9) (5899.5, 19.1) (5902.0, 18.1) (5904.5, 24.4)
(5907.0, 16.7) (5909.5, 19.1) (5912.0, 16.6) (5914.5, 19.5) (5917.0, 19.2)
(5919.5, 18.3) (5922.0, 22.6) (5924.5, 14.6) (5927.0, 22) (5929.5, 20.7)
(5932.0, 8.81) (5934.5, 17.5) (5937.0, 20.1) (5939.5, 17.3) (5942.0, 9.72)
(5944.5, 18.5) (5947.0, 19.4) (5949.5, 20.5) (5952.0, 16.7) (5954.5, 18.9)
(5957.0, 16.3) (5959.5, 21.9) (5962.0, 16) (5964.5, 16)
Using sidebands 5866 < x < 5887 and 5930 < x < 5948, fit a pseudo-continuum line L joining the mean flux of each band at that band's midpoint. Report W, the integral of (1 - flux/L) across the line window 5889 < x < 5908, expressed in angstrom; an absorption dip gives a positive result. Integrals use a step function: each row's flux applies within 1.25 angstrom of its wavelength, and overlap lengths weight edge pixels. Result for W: 2.4 angstrom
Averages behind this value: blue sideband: 17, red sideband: 16.1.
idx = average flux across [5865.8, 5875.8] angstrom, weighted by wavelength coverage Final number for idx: 17.8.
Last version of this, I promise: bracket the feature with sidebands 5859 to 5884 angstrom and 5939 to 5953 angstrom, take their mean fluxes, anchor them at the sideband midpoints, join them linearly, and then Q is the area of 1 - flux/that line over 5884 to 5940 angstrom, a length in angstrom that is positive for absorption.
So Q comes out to 1.09 angstrom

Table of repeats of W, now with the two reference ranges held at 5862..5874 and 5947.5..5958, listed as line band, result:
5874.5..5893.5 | 2.2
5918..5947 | 0.8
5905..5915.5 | -0.5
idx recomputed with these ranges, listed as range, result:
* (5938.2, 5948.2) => 16.2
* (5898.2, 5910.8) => 19.5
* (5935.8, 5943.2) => 15.7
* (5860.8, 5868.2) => 15.4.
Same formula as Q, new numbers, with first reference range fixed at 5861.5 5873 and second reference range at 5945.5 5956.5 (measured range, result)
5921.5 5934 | 0.4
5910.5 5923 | -0.9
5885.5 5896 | 4.6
